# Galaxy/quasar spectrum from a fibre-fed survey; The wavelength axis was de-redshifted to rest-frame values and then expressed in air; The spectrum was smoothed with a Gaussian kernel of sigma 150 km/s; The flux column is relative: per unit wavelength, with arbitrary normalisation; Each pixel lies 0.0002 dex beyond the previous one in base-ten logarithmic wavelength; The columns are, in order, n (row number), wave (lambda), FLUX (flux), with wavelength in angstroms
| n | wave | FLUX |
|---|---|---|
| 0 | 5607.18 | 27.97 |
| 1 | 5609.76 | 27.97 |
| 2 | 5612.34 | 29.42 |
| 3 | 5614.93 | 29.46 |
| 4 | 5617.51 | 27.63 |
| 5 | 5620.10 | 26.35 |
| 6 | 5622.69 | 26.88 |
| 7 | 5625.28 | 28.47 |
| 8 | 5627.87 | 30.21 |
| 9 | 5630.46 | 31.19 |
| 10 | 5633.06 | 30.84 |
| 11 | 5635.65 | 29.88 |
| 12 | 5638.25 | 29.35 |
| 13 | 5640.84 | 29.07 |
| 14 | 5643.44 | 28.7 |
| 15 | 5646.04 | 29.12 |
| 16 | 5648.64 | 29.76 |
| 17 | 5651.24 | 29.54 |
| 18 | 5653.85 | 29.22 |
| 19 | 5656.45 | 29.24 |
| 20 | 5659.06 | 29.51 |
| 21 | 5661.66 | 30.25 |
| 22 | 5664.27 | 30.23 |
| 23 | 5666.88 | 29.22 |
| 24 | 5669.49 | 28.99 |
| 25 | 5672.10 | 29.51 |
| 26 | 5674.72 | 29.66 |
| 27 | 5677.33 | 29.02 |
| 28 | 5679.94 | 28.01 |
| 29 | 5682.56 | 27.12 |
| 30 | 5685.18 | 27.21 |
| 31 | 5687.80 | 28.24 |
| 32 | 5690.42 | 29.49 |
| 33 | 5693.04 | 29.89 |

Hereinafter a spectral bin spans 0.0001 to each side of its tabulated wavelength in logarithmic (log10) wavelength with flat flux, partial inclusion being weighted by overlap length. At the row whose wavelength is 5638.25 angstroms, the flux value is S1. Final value 29.35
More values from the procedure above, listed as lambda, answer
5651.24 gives 29.54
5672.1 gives 29.51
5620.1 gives 26.35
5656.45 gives 29.24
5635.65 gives 29.88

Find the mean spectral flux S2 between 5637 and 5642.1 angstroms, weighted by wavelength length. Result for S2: 29.3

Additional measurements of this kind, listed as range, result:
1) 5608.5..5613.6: 28.7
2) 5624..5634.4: 30.2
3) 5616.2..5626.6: 27.4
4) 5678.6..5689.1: 27.6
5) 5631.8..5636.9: 30.4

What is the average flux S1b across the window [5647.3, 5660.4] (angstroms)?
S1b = 29.5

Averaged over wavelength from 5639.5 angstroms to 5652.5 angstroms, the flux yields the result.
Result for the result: 29.3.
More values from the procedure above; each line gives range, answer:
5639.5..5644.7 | 28.9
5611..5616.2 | 29.4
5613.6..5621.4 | 27.8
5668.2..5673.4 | 29.3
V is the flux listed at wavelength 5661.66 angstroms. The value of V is 30.25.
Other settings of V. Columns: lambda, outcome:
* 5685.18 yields 27.21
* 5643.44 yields 28.7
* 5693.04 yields 29.89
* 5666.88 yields 29.22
